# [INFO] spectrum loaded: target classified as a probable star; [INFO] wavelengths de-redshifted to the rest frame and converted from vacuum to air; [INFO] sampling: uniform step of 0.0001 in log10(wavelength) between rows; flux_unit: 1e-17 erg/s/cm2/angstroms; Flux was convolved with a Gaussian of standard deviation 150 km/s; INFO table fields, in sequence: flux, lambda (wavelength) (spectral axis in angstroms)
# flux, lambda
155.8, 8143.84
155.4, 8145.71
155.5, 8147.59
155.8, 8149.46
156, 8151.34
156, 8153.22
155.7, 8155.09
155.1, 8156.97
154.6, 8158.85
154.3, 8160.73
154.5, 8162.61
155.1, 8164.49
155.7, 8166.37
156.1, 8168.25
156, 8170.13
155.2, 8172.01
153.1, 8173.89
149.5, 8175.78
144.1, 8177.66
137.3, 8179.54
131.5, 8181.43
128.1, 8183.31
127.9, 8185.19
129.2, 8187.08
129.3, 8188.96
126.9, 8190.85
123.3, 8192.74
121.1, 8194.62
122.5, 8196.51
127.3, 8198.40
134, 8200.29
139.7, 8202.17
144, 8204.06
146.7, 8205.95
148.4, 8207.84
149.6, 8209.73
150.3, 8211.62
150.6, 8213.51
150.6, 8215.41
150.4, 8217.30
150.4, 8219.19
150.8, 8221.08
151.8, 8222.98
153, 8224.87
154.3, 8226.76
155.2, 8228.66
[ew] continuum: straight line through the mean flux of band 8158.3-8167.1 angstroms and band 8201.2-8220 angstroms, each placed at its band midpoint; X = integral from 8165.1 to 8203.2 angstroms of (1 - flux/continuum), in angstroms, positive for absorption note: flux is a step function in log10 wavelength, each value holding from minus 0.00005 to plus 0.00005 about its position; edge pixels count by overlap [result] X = 3.6 angstroms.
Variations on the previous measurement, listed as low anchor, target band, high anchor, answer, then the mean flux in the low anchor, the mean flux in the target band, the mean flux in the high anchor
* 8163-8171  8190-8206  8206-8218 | 2.2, 156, 131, 150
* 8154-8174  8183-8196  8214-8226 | 2.3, 155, 126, 151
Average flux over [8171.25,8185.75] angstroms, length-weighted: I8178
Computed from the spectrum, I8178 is 141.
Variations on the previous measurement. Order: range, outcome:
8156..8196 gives 143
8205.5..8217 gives 149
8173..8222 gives 139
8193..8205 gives 131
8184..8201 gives 127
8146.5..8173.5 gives 155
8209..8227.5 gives 151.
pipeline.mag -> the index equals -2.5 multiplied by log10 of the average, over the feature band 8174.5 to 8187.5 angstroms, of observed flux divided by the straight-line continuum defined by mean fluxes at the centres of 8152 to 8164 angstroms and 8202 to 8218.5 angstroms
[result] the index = 0.12 mag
